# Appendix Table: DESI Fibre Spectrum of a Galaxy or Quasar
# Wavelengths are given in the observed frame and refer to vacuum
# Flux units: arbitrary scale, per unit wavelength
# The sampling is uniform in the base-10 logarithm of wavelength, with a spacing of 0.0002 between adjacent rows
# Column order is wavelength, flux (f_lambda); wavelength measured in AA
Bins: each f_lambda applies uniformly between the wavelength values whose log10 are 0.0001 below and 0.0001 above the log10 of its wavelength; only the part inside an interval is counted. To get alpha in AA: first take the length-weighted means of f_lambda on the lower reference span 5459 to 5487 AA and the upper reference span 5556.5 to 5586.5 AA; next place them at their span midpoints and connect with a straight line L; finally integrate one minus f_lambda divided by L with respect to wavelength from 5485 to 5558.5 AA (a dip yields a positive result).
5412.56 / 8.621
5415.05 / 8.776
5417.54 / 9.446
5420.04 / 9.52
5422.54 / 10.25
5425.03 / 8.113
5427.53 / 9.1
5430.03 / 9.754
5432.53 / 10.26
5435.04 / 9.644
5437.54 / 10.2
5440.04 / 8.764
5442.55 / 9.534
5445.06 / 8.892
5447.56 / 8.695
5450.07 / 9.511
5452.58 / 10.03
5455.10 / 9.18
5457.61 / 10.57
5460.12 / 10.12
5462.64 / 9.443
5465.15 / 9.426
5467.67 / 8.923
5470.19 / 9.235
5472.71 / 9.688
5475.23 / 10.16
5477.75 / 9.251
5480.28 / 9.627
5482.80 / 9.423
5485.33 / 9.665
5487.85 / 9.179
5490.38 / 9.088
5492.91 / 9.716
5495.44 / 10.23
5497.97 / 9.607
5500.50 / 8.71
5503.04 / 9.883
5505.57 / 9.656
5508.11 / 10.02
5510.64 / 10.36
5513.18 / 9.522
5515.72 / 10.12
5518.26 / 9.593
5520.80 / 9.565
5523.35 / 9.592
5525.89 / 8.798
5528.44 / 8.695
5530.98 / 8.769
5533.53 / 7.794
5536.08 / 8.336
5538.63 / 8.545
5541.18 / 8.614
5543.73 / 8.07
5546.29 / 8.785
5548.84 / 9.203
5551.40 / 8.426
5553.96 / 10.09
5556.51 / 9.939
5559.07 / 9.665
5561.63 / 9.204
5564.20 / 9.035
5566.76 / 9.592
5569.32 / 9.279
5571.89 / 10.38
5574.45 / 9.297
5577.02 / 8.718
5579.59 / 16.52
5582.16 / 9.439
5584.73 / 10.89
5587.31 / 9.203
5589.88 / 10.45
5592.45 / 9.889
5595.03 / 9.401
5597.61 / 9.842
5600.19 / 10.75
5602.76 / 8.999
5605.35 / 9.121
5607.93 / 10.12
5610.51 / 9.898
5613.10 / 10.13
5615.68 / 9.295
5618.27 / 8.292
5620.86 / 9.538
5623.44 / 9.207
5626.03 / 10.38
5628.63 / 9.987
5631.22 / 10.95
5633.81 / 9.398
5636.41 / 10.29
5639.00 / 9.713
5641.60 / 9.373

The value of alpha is 4.3 AA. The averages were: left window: 9.53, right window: 10.2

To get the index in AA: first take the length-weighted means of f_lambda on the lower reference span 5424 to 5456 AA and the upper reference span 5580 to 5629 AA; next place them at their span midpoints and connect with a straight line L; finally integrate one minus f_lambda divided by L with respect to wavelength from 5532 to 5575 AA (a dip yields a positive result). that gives 2.8 AA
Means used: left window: 9.37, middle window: 9.07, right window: 9.84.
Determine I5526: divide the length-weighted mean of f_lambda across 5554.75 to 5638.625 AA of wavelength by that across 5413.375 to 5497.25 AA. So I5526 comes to 1.04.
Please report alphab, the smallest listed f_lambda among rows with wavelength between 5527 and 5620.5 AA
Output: 7.794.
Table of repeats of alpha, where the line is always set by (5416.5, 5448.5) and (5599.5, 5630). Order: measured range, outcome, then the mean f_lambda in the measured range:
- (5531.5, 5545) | 1.75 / 8.3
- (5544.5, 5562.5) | 0.48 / 9.3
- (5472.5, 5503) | -0.21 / 9.54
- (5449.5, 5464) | -0.59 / 9.82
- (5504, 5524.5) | -0.65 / 9.81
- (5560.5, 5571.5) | 0.23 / 9.36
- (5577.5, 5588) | -2.02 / 11.4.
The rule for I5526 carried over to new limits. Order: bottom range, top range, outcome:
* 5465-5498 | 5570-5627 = 1.05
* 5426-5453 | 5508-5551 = 0.96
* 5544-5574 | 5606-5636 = 1.04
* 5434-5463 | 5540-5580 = 1.00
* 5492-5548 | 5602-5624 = 1.02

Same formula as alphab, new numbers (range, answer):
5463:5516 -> 8.71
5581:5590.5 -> 9.203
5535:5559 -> 8.07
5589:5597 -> 9.401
